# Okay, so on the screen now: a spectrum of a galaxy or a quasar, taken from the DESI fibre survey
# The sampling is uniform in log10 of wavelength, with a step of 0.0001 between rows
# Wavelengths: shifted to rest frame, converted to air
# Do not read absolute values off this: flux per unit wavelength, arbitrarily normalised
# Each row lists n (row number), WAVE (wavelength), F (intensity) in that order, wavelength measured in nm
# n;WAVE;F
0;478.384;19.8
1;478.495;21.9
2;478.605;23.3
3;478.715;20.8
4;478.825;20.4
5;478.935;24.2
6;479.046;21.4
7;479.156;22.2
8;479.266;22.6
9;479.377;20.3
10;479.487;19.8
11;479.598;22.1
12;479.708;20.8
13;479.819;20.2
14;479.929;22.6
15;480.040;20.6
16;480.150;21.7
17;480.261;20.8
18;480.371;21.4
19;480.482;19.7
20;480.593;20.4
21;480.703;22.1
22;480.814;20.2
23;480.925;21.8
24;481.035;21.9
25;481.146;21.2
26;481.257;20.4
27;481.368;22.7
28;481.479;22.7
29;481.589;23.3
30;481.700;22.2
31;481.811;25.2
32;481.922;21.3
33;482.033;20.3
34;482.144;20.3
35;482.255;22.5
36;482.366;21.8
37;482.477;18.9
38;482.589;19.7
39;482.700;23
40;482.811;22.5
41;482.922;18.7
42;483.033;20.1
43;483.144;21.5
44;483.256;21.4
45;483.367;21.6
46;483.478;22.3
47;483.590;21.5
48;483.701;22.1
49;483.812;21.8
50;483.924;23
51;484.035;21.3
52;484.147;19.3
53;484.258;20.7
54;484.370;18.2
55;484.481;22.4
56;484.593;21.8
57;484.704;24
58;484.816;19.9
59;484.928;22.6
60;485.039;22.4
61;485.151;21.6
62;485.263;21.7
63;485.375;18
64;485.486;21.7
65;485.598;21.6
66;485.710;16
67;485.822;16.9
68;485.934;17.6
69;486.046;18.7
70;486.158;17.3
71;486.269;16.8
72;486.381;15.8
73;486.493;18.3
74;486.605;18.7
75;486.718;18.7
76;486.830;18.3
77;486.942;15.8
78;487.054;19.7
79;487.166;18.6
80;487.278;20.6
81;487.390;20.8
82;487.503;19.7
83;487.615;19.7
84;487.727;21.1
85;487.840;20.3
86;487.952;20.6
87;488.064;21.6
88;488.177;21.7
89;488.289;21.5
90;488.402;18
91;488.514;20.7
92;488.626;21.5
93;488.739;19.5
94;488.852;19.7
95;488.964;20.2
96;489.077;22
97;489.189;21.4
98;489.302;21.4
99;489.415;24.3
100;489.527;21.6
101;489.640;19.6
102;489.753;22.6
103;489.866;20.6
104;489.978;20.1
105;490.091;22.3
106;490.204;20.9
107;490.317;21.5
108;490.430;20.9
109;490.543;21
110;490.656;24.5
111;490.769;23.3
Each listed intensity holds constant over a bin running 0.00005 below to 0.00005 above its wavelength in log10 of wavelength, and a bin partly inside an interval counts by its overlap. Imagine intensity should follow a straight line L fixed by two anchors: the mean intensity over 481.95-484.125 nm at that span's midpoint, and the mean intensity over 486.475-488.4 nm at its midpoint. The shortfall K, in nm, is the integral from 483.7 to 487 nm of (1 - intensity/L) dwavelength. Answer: 0.12 nm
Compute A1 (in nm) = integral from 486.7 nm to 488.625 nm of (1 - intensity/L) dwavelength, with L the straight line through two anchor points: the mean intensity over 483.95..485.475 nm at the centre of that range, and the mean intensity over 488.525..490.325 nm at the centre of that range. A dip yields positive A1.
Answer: 0.11 nm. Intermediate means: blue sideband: 21.1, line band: 19.9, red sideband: 21.2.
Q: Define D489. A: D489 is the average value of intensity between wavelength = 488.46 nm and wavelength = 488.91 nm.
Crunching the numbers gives 20.4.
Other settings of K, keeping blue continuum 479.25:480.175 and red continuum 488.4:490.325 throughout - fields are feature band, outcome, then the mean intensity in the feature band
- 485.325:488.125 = 0.29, 18.9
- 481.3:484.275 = -0.06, 21.6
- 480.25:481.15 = 0.00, 21.1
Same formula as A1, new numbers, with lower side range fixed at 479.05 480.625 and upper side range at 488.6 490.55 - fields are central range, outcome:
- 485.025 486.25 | 0.111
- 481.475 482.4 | -0.046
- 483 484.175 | -0.022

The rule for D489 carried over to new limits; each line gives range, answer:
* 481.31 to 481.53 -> 22.6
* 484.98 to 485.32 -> 21.9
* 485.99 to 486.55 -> 17.4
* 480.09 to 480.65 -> 20.8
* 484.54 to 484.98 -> 22.1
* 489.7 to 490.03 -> 21.1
